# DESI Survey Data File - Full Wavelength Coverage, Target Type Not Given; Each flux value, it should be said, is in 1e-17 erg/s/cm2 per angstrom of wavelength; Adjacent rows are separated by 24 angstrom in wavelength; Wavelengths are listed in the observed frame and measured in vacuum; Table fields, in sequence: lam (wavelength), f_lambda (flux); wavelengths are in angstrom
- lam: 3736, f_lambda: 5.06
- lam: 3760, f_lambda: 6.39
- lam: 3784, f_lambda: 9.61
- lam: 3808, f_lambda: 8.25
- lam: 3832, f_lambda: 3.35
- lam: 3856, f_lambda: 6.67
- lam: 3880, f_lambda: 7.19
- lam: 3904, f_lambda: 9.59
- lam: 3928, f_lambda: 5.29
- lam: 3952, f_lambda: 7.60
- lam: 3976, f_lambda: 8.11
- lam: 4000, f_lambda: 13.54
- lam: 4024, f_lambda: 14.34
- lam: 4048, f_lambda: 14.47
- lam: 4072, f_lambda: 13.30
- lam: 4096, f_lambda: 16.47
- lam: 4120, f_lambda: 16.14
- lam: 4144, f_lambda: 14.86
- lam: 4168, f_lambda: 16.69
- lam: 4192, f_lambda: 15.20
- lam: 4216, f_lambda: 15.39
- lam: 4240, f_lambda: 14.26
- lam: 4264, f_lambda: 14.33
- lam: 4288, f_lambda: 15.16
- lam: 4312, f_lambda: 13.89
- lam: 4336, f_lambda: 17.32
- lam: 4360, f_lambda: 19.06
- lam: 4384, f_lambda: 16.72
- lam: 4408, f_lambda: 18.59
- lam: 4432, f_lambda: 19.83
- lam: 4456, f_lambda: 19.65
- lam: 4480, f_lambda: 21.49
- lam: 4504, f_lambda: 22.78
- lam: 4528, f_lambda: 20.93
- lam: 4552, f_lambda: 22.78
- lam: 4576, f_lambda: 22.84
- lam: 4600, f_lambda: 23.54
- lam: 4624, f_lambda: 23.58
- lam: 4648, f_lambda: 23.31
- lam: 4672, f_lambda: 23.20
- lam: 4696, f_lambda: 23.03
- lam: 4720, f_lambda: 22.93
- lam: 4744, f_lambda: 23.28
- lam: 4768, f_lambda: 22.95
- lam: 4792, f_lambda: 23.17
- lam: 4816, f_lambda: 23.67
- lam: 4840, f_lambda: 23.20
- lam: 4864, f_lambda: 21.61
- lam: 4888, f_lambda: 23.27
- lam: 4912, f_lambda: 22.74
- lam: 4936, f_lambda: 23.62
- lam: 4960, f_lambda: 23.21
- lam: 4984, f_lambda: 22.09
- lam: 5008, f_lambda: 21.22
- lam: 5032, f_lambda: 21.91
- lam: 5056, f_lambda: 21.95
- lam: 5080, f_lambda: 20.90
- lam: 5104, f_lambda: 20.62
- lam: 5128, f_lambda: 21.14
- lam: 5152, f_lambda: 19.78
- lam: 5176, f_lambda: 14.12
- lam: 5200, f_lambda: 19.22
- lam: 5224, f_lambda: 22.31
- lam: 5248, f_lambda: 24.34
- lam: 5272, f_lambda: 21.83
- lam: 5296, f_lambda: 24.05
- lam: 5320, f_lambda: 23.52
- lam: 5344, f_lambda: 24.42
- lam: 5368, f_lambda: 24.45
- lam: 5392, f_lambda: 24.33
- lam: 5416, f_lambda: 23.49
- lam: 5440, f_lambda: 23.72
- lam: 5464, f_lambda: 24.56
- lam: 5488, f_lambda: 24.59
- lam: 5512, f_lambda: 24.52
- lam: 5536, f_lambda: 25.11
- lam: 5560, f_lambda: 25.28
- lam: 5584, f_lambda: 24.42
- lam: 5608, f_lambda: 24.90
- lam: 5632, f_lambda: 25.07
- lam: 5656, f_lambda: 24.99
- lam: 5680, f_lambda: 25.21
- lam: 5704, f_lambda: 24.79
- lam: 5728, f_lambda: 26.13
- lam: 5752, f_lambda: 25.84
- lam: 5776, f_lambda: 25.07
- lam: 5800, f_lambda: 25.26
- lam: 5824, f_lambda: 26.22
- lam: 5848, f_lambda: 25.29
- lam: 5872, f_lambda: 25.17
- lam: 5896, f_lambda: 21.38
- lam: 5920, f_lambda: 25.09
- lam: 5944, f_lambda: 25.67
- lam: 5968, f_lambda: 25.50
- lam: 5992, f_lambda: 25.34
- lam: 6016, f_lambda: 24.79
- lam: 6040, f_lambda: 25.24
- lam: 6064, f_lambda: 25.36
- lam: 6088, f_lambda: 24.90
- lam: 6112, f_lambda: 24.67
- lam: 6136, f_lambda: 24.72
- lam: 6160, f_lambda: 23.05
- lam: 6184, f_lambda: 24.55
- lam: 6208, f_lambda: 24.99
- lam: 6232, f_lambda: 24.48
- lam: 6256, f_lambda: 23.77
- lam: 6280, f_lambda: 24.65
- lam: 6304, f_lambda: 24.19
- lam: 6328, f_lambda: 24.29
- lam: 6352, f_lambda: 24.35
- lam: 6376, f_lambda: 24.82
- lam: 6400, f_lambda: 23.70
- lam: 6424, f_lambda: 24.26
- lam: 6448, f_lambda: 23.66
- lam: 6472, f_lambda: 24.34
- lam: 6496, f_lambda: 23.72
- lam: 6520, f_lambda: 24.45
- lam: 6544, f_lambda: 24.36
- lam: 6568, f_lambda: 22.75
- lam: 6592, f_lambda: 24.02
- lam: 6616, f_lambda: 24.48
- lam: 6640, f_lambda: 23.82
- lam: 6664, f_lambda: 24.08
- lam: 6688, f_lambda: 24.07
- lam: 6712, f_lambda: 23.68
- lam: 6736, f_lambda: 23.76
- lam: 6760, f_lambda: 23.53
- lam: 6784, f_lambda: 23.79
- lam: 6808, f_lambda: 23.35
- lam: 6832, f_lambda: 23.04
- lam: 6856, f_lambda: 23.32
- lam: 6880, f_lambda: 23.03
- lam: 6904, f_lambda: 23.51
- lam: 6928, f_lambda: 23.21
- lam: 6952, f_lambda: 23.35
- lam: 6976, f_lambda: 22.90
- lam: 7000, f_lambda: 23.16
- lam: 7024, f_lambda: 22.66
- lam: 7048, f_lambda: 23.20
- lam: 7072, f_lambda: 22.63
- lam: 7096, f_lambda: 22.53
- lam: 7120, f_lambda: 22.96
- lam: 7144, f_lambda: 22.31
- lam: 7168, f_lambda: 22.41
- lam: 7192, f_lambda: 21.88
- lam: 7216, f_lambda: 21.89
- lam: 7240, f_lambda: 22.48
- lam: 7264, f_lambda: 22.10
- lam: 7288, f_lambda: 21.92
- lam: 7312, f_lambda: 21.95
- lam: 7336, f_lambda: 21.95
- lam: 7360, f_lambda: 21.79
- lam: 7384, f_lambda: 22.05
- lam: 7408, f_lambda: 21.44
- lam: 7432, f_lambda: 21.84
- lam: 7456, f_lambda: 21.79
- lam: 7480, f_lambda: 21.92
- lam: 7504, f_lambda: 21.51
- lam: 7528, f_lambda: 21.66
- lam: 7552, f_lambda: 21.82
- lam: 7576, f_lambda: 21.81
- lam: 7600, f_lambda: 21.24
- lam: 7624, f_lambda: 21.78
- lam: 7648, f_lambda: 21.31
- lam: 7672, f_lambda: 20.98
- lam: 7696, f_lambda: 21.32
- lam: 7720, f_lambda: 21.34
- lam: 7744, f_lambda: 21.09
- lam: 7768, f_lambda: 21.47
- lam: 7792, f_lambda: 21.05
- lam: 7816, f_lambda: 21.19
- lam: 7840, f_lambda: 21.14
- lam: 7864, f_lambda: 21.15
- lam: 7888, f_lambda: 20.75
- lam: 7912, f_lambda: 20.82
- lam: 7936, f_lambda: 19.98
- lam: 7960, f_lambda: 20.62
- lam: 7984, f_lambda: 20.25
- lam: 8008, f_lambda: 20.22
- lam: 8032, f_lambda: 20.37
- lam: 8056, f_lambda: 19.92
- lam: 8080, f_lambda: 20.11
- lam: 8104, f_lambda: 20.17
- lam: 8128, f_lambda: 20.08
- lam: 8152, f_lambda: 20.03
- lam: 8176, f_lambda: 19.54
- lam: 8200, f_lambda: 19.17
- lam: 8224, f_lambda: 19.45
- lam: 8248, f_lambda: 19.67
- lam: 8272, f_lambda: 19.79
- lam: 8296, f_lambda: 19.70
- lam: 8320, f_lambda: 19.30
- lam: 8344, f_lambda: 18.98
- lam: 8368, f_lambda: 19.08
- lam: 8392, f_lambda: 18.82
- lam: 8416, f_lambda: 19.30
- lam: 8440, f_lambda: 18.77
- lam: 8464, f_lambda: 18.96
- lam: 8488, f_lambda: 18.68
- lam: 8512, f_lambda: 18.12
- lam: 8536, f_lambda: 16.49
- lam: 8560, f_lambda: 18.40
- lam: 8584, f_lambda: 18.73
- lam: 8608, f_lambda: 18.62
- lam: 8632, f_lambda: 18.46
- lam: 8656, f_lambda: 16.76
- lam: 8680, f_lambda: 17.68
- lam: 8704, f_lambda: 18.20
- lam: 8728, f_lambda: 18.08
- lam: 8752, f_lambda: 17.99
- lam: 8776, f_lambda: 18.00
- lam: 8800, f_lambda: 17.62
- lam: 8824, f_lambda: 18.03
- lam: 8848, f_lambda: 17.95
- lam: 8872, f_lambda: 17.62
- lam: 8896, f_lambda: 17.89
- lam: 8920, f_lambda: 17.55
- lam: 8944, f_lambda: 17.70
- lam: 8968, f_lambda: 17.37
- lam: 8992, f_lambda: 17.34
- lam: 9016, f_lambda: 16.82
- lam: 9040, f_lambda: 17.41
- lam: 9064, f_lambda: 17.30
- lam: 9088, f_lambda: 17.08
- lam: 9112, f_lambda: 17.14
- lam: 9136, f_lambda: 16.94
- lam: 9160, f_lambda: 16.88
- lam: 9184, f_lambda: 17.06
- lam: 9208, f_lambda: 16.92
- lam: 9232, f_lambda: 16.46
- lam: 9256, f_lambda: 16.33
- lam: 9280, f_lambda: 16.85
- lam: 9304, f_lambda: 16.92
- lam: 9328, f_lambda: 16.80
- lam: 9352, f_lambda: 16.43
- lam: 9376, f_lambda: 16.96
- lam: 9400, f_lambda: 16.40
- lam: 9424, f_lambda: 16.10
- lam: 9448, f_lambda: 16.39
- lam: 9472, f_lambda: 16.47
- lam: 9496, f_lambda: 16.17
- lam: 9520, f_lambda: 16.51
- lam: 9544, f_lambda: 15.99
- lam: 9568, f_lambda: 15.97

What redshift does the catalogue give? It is 0.000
